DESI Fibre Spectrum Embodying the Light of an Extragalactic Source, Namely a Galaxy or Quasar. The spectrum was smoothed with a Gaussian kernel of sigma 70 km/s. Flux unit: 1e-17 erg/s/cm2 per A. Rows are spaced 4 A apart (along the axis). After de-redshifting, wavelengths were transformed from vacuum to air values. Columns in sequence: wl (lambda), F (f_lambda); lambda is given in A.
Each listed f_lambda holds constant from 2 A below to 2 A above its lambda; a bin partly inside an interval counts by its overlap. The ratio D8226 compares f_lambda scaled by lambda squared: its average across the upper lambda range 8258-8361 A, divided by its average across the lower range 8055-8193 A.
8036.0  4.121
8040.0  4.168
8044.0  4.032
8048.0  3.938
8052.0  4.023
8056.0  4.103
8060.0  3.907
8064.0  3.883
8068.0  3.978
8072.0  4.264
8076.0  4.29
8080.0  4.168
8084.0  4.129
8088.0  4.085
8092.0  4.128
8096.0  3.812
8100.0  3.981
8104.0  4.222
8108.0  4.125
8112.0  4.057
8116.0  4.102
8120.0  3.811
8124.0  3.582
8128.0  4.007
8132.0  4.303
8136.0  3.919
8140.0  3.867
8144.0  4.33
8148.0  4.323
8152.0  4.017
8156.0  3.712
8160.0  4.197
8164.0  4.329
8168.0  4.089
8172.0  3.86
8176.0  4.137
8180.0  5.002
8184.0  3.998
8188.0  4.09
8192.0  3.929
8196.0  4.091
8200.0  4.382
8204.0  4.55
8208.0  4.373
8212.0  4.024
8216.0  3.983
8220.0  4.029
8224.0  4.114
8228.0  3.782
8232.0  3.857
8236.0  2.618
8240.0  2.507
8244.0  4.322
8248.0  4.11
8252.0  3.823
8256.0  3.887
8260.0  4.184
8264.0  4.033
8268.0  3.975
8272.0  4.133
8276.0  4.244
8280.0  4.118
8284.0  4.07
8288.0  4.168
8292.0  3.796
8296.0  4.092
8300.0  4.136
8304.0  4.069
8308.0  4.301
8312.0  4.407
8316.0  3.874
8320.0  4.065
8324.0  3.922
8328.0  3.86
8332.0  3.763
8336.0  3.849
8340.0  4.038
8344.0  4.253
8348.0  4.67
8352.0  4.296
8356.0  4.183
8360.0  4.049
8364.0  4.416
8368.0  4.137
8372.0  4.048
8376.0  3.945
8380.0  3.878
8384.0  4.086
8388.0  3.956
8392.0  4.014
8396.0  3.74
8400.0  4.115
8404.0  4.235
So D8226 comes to 1.05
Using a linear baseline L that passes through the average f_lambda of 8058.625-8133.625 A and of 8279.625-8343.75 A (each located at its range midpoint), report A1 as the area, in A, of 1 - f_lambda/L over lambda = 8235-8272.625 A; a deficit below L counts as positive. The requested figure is 2.4 A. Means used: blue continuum 4.04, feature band 3.78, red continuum 4.04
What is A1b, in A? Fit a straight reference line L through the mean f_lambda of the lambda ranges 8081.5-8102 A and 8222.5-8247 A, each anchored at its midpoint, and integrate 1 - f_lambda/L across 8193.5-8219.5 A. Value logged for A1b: -4.11 A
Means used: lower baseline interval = 4.03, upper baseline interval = 3.55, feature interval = 4.22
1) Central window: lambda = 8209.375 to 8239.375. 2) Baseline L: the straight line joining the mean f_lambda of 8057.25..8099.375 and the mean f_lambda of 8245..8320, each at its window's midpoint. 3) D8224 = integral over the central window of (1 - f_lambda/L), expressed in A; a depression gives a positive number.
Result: 2.6 A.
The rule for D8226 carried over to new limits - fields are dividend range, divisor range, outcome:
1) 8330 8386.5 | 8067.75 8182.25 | 1.06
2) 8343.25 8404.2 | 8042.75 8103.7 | 1.09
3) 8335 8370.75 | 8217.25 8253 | 1.18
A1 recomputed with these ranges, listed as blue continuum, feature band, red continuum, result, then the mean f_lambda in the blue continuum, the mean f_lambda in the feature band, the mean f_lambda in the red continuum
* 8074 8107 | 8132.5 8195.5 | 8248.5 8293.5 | -0.7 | 4.1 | 4.12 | 4.04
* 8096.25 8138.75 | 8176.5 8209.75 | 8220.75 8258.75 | -4.2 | 4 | 4.29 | 3.69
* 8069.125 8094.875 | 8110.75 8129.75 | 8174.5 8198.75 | 1.2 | 4.16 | 3.9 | 4.21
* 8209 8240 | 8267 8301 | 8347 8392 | -1.7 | 3.71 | 4.08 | 4.13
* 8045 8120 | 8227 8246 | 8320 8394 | 3.1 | 4.06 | 3.4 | 4.08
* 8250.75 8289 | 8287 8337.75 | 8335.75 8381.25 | 1.1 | 4.07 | 4.02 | 4.16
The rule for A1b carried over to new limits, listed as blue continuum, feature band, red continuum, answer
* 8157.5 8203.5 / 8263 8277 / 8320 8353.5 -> 0.1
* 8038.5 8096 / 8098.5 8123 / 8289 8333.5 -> 0.2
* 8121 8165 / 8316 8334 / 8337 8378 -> 1.2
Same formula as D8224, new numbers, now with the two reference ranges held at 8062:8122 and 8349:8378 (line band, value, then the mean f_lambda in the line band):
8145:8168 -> -0.2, 4.12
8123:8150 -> 0.1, 4.06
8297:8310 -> 0.0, 4.16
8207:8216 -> 0.0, 4.13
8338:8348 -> -0.2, 4.25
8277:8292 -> 0.2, 4.08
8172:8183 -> -0.8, 4.39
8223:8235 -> 1.0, 3.79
